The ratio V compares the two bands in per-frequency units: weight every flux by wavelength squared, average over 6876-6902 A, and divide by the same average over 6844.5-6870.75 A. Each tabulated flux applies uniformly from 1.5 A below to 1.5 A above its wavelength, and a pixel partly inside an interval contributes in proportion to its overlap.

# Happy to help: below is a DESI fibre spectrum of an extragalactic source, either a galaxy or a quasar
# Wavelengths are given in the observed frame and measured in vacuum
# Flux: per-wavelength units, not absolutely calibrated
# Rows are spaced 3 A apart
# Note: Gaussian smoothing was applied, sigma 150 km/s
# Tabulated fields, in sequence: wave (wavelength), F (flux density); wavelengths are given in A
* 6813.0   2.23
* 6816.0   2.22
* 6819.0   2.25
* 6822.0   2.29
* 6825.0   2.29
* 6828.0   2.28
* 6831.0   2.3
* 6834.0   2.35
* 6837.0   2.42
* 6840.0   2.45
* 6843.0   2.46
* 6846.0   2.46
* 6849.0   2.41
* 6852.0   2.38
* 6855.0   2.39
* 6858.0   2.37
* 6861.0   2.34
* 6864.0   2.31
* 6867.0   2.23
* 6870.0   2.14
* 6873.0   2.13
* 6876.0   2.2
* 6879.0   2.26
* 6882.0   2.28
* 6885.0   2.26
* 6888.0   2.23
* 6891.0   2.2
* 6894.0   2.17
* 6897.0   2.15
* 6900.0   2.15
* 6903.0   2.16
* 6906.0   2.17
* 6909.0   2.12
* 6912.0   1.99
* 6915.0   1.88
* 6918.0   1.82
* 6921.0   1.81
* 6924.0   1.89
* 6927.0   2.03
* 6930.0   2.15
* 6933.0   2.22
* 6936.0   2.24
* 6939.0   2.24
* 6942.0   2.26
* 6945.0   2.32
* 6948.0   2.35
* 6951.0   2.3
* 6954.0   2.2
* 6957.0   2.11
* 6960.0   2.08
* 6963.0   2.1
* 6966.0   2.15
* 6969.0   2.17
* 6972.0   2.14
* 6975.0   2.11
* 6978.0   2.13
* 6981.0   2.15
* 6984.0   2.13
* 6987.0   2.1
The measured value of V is 0.95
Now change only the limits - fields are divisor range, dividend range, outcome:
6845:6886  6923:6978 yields 0.97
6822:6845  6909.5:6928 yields 0.83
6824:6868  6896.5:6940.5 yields 0.89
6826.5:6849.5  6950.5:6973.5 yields 0.93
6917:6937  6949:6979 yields 1.08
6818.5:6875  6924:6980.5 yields 0.96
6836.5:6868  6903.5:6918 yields 0.86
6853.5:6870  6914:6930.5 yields 0.84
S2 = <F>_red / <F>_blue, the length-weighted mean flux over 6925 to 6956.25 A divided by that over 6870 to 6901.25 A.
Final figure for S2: 1.01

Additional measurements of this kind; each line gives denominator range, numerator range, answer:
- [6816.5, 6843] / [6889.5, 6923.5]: 0.88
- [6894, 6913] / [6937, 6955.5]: 1.07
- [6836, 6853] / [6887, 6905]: 0.89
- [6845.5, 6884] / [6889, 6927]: 0.89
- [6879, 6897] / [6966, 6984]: 0.96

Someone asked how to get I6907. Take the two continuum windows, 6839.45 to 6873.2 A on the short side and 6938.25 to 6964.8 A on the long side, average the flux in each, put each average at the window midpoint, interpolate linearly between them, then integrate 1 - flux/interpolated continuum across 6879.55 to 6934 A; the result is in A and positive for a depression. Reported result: 4.4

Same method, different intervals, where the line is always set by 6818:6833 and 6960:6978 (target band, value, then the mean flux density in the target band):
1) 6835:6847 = -0.92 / 2.44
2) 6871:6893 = 0.04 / 2.22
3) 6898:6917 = 1.06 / 2.07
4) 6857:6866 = -0.34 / 2.33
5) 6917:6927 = 1.42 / 1.87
